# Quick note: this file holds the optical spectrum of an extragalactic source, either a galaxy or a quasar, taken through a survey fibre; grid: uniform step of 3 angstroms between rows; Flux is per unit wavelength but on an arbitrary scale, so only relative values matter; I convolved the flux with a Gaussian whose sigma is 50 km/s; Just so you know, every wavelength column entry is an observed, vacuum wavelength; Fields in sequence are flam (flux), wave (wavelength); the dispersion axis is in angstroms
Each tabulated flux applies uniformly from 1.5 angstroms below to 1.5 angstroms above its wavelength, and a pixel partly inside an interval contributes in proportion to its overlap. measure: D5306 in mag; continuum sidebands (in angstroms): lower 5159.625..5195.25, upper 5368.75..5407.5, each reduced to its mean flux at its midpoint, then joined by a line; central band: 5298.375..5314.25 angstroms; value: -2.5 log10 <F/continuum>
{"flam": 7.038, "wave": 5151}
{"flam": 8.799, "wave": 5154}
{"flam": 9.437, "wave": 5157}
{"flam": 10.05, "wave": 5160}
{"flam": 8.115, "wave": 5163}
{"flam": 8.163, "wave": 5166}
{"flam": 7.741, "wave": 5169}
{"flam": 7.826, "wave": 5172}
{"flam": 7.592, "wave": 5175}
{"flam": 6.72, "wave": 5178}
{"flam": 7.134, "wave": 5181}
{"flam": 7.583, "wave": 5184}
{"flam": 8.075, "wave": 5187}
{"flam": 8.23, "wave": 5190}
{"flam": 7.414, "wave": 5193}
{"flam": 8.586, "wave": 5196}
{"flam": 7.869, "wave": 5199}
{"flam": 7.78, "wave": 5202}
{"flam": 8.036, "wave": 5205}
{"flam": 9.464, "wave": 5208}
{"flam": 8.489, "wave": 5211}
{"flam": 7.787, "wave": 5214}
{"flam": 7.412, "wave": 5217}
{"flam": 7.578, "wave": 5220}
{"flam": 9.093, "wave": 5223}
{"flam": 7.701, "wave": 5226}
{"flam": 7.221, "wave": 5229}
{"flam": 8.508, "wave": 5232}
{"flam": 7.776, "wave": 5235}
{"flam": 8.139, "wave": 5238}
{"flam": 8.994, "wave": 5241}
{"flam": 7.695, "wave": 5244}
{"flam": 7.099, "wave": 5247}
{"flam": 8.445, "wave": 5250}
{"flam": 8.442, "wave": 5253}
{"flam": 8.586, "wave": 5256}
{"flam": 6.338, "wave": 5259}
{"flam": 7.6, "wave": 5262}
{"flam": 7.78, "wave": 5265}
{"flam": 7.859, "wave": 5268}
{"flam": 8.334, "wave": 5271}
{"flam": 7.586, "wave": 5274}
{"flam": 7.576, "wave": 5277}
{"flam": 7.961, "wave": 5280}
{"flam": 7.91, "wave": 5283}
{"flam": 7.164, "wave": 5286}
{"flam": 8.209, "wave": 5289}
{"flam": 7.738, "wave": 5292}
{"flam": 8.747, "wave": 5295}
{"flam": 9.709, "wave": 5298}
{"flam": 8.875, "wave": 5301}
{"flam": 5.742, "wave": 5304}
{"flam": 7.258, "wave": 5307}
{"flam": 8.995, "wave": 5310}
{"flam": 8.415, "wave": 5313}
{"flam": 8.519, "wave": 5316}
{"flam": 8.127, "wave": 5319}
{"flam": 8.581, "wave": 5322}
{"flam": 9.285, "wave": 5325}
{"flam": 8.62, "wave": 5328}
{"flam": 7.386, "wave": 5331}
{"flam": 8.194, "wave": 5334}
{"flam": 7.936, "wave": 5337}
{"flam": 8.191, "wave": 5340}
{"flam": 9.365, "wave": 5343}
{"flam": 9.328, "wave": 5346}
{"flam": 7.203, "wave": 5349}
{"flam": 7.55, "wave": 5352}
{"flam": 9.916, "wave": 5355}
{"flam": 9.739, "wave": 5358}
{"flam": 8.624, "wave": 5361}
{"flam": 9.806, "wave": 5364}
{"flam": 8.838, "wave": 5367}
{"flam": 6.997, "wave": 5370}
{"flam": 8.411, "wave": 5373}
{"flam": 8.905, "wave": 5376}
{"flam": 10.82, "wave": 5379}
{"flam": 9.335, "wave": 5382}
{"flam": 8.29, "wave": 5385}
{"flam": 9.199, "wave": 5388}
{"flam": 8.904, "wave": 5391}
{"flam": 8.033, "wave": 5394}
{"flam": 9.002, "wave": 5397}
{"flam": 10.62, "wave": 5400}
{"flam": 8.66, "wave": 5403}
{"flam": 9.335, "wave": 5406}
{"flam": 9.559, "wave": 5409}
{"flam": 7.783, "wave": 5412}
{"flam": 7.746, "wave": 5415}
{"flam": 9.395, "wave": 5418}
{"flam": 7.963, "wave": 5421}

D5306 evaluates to 0.07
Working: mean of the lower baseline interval 7.83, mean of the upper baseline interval 8.98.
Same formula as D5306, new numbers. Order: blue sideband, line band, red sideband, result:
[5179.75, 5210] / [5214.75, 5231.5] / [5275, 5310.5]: 0.02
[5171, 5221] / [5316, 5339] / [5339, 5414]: 0.04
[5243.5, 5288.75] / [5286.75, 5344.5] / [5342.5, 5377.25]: 0.00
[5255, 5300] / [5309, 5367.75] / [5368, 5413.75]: -0.02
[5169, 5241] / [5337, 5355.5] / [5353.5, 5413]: 0.04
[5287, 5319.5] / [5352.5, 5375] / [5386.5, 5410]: 0.00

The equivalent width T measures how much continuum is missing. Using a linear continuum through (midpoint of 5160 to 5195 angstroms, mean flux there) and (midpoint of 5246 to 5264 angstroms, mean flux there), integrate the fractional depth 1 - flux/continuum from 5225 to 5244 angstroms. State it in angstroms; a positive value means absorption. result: -0.6 angstroms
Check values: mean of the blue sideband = 7.8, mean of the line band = 8.04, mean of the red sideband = 7.77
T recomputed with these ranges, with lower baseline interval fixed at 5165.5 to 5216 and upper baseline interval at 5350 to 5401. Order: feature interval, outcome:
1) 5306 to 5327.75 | 0.3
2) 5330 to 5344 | 0.9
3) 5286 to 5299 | 0.1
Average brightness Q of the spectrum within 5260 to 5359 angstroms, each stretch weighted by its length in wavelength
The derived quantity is 8.21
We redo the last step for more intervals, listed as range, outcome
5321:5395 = 8.7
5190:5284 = 7.97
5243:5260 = 7.81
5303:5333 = 8.13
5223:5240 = 8.01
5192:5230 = 8.05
